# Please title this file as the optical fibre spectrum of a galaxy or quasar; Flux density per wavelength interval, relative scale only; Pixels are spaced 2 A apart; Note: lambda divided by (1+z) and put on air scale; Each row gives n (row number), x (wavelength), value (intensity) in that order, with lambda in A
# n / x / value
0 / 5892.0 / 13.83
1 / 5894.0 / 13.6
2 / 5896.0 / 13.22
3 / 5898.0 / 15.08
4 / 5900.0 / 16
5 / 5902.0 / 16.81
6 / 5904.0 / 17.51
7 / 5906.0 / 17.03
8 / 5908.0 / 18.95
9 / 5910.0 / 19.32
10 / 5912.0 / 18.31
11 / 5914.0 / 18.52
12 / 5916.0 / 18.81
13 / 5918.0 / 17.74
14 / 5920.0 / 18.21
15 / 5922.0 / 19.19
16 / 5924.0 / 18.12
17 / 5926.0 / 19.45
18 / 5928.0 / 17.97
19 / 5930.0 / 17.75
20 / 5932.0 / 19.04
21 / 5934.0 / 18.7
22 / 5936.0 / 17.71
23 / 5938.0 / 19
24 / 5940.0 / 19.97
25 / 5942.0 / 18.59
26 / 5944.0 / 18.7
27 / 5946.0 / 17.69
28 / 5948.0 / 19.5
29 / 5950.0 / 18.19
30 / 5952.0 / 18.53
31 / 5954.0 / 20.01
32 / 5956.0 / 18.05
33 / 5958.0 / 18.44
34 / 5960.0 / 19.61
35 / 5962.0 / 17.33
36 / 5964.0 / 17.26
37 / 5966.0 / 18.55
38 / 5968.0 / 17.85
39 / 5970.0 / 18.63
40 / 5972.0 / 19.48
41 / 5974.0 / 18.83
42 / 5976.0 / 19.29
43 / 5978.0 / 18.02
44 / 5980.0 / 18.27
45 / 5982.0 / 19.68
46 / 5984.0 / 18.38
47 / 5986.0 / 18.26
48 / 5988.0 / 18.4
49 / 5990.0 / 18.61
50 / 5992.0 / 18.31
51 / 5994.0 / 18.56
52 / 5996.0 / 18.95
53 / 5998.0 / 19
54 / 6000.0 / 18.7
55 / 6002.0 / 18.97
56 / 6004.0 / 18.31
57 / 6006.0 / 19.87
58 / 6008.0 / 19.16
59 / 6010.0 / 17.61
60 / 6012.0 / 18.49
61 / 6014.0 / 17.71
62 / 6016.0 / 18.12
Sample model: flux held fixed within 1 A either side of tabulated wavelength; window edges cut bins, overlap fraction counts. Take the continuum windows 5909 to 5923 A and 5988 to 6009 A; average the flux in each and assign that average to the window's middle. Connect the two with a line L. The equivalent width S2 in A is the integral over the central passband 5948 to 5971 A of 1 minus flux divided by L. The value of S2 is 0.3 A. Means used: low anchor 18.6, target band 18.5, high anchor 18.8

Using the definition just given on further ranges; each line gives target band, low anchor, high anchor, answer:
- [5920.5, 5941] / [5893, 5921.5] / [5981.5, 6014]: -1.4 A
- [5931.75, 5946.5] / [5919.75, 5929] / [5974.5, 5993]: -0.1 A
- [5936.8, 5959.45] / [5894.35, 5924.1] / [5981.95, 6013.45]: -1.0 A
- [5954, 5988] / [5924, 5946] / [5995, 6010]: 0.4 A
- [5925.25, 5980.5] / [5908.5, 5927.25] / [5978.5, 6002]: 0.2 A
